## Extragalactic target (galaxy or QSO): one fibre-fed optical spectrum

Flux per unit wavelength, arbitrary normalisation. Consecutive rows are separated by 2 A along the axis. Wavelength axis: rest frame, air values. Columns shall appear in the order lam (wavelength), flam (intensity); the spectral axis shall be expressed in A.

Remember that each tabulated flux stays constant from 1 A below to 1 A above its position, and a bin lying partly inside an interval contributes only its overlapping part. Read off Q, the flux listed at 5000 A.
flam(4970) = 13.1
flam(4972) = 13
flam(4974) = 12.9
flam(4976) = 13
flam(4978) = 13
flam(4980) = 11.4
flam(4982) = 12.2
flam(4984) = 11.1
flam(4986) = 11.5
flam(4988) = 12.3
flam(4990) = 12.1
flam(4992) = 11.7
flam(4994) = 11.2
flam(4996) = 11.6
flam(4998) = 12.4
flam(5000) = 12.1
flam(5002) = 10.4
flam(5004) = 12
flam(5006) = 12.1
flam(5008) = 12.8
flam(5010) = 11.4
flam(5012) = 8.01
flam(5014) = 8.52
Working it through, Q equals 12.1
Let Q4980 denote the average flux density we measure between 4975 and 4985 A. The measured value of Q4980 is 12.1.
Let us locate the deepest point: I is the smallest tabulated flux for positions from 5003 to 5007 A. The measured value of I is 12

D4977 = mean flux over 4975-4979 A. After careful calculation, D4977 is 13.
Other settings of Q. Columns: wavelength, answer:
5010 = 11.4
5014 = 8.52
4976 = 13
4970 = 13.1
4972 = 13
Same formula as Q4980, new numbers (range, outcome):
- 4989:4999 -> 11.8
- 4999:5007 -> 11.7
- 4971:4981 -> 12.7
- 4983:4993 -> 11.7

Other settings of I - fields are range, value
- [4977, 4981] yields 11.4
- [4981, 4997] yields 11.1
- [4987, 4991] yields 12.1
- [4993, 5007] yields 10.4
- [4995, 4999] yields 11.6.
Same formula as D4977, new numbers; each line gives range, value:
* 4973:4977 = 12.9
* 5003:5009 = 12.3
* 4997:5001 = 12.2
